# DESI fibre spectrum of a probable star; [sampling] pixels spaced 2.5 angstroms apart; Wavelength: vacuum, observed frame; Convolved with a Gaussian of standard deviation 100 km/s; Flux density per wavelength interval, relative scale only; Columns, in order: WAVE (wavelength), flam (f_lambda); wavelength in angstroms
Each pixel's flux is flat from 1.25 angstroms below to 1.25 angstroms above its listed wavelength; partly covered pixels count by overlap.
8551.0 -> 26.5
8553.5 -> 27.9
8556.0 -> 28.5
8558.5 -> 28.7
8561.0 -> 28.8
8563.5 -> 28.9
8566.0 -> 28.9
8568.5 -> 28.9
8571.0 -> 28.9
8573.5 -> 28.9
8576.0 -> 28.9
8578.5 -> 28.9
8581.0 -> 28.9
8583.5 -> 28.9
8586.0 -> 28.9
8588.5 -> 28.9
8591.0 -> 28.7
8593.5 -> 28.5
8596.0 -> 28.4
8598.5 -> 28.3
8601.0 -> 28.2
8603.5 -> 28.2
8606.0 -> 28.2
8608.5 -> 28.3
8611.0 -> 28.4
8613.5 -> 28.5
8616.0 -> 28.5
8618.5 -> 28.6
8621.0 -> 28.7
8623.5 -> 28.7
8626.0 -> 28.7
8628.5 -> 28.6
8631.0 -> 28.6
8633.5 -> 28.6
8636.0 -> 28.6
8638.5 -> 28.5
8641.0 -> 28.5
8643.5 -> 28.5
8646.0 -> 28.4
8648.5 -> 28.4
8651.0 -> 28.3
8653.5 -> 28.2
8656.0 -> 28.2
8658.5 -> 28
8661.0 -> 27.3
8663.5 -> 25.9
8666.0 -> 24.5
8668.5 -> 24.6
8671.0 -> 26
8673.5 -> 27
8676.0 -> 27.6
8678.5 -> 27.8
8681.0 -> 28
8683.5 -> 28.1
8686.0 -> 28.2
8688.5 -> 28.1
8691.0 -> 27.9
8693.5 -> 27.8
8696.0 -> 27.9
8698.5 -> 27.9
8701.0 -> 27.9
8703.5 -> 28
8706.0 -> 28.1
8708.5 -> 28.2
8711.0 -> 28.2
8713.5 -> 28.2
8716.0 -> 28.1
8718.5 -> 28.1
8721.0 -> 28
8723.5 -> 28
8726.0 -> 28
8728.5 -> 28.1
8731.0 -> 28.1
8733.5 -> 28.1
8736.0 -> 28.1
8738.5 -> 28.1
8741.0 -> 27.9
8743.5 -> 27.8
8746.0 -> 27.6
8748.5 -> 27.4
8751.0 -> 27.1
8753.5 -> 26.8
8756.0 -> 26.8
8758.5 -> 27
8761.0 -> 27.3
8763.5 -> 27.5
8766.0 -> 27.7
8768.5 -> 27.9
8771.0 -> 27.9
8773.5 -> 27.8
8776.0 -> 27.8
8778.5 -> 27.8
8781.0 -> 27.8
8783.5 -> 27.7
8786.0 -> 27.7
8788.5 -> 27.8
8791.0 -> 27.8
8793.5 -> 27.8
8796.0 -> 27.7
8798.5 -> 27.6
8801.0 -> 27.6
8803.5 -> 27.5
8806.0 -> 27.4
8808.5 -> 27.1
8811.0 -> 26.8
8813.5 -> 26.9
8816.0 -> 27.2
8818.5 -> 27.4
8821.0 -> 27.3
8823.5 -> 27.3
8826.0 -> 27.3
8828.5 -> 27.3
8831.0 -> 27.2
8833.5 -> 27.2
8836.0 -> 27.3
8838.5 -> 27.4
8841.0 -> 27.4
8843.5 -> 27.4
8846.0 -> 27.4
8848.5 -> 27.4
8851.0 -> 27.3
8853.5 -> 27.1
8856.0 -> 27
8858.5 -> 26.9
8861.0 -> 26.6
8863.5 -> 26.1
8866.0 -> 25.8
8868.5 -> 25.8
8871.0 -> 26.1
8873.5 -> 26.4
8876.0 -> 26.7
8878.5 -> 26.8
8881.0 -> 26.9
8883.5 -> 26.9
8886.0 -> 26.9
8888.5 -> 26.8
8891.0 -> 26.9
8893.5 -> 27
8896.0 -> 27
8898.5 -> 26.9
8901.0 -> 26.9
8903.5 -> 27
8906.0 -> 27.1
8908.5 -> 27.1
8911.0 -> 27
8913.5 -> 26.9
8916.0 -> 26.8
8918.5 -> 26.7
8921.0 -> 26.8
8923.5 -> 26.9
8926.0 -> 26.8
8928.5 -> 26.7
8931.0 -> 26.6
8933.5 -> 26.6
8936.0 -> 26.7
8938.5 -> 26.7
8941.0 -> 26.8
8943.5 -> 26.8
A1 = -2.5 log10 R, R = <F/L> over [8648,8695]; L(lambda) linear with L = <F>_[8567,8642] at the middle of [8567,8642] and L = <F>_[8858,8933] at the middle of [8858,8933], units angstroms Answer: 0.03 mag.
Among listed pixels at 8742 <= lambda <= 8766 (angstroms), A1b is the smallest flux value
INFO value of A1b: 26.8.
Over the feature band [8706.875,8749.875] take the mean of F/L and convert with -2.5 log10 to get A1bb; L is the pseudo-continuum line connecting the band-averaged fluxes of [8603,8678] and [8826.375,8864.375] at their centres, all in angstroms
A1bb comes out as -0.016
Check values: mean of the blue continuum 27.9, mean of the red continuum 27.1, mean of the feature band 28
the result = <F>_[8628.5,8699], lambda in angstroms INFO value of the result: 27.7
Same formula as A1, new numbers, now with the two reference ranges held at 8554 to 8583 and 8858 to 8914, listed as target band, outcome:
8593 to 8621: 0.007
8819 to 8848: -0.010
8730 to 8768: 0.002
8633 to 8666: 0.012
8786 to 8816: -0.007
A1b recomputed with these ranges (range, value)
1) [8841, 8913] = 25.8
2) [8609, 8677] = 24.5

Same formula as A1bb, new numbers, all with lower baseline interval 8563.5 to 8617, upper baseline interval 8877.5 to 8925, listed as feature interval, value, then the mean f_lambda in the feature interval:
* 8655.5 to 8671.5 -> 0.08 mag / 26.3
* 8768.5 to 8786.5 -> -0.01 mag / 27.8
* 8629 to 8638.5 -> -0.01 mag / 28.6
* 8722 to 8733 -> -0.01 mag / 28.1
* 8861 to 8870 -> 0.05 mag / 26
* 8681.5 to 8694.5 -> 0.00 mag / 28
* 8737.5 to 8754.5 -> 0.01 mag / 27.5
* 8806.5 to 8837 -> 0.01 mag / 27.2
